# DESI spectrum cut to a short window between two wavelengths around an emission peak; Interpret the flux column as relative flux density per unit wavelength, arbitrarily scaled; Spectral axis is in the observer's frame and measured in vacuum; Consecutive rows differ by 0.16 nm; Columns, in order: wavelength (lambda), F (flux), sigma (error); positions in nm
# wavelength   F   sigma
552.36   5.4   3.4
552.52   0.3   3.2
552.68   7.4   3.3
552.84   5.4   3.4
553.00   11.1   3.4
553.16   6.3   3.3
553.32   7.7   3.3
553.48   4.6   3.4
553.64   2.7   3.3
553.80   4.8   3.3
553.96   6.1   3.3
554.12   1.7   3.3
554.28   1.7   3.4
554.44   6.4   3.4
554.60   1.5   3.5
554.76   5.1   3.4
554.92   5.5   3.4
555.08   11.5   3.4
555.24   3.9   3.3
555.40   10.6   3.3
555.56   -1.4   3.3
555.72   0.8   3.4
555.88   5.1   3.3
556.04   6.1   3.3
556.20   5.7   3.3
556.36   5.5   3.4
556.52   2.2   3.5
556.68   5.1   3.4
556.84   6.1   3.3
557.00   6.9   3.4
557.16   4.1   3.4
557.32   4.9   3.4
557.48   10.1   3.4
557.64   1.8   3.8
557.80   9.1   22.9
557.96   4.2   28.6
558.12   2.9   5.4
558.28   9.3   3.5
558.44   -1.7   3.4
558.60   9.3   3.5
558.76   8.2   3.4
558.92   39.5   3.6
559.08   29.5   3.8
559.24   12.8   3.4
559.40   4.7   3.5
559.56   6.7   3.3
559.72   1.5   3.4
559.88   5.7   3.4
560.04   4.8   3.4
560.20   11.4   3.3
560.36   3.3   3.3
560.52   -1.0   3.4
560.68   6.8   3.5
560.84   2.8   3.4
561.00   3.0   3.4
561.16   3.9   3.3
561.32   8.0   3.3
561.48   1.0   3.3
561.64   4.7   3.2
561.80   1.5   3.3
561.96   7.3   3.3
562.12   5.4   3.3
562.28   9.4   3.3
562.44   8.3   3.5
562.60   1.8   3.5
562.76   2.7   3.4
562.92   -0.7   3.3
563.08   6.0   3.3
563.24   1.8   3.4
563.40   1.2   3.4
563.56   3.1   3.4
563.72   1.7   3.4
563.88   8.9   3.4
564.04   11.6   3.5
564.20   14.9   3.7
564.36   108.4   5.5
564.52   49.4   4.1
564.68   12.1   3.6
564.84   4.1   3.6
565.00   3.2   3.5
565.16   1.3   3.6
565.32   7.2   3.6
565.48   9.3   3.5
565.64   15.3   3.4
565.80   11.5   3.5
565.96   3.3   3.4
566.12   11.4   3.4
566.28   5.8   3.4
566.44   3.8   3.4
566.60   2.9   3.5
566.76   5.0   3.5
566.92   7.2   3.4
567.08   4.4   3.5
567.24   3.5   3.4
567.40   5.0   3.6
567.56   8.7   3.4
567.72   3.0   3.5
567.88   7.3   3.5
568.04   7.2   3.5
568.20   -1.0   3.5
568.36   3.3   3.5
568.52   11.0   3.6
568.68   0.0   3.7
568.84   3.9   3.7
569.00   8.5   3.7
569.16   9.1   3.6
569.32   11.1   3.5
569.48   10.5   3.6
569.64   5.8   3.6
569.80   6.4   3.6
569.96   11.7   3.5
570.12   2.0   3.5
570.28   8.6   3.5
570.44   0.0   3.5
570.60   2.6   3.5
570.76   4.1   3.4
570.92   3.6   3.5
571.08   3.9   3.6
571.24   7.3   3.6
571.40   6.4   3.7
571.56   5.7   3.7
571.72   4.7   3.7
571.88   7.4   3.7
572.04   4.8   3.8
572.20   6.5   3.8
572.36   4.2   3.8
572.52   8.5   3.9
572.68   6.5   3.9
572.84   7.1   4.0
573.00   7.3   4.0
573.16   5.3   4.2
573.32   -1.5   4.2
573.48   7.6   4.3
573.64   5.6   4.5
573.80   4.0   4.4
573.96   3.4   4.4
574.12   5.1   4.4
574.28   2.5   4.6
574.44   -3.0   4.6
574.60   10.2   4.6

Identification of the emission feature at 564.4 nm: [O III] 5007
